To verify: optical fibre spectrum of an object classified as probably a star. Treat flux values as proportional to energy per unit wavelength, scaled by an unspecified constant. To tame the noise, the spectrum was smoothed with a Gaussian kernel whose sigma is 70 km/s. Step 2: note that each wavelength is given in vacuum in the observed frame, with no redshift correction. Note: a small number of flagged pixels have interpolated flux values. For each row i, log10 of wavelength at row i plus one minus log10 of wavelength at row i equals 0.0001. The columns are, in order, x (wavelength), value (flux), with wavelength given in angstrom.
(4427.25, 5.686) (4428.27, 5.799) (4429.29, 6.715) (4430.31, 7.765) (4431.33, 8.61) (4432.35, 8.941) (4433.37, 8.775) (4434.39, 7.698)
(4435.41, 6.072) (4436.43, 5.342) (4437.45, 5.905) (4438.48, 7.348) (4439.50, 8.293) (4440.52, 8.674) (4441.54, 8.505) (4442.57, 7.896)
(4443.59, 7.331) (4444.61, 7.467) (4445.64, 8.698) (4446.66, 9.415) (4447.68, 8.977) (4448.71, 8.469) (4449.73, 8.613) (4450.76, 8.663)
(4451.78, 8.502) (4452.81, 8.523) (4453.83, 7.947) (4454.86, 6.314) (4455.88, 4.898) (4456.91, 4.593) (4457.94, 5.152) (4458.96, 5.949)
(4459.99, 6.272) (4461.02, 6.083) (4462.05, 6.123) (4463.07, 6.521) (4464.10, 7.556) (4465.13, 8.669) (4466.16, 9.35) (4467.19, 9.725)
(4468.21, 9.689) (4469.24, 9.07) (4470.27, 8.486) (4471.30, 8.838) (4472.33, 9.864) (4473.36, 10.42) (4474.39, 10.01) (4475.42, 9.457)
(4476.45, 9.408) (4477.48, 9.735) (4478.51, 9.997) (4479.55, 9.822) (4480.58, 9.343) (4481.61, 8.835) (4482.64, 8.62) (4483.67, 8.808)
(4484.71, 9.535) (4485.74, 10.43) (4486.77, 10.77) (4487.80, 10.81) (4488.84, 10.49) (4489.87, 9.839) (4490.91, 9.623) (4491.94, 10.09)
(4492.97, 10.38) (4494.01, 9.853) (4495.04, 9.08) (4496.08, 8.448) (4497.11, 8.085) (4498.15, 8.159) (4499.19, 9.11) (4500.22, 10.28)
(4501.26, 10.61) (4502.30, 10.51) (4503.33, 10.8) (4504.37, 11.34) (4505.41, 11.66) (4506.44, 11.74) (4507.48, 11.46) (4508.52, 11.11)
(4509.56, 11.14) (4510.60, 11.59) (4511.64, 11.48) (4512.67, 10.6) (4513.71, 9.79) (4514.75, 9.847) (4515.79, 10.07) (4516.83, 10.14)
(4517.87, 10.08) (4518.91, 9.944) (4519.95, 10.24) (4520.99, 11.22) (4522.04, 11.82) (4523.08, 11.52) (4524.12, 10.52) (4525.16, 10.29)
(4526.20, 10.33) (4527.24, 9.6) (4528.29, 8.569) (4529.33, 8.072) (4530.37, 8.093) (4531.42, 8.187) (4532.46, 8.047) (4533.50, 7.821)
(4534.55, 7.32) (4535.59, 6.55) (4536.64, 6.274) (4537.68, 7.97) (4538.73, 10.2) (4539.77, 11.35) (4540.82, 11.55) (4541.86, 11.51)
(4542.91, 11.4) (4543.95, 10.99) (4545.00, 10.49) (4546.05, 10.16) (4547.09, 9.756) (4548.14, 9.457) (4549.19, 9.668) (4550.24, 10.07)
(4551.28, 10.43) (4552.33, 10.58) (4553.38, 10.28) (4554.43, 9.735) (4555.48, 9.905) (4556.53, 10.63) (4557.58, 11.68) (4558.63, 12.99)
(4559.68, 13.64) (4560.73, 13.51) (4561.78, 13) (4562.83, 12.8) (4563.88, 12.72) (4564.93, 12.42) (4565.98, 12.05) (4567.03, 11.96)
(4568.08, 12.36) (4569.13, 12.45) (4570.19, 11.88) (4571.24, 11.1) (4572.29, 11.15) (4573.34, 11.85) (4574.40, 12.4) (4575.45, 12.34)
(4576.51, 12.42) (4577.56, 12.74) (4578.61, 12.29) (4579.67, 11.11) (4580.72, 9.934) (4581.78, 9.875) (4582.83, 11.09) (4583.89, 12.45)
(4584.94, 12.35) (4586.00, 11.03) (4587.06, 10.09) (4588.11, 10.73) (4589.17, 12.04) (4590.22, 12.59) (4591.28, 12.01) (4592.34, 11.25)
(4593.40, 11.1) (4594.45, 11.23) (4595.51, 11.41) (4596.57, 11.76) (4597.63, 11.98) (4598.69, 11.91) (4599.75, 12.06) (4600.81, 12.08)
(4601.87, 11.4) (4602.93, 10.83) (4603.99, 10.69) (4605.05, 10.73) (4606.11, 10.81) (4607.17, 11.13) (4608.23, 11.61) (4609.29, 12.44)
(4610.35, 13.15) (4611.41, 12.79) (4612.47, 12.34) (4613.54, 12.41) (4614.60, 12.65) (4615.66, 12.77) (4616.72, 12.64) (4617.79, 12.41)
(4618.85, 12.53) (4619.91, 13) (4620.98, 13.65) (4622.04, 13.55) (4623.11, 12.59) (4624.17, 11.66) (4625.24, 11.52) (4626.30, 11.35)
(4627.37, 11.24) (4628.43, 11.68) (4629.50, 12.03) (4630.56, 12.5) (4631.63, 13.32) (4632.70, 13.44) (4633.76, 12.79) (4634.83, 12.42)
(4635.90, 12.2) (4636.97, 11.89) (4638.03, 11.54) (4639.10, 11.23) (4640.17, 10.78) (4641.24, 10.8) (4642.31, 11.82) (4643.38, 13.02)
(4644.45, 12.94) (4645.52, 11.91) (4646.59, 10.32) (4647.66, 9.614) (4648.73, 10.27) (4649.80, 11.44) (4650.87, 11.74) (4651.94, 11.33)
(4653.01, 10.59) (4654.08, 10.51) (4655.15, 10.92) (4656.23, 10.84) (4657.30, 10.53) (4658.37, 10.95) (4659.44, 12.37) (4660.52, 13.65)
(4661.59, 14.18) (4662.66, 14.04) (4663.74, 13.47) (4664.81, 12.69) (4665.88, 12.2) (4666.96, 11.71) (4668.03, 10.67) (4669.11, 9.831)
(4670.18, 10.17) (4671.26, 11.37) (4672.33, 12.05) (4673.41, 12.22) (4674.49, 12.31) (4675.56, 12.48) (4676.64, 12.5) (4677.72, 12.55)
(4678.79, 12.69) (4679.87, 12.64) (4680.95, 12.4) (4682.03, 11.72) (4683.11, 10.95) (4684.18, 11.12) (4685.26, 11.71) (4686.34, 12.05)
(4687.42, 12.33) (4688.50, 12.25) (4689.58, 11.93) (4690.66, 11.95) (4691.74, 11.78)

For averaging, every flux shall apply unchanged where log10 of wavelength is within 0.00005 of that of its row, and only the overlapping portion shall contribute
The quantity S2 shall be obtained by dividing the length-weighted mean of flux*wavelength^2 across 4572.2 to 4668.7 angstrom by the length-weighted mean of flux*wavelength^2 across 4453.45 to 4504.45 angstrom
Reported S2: 1.42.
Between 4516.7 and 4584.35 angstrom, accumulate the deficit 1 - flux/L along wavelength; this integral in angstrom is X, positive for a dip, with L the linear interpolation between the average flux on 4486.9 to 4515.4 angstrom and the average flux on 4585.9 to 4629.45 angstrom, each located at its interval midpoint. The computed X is 2.17 angstrom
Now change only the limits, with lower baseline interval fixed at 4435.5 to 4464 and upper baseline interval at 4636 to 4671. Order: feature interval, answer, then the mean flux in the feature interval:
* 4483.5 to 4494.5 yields -2.7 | 10.1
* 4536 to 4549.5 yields -1.2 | 10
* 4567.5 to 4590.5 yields -3.8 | 11.6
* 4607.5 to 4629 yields -3.1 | 12.4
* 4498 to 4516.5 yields -4.8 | 10.7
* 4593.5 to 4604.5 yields -1.2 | 11.5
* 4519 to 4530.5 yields -1.6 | 10.1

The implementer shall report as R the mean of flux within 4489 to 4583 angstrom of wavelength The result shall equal 10.5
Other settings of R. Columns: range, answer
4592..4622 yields 12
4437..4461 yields 7.47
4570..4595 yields 11.5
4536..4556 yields 10.1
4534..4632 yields 11.5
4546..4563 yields 11.1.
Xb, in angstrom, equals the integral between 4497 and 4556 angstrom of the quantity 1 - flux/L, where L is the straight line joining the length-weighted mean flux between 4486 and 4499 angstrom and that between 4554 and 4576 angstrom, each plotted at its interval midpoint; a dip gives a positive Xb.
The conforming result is 3.93 angstrom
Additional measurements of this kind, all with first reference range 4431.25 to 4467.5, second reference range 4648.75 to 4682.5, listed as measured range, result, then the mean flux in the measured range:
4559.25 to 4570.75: -3.22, 12.6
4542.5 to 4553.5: -0.90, 10.3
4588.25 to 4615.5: -3.04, 11.8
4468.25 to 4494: -4.83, 9.7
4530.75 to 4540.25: 1.11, 8.17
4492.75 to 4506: -2.07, 9.87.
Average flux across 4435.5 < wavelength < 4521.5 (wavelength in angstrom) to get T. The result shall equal 9.06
